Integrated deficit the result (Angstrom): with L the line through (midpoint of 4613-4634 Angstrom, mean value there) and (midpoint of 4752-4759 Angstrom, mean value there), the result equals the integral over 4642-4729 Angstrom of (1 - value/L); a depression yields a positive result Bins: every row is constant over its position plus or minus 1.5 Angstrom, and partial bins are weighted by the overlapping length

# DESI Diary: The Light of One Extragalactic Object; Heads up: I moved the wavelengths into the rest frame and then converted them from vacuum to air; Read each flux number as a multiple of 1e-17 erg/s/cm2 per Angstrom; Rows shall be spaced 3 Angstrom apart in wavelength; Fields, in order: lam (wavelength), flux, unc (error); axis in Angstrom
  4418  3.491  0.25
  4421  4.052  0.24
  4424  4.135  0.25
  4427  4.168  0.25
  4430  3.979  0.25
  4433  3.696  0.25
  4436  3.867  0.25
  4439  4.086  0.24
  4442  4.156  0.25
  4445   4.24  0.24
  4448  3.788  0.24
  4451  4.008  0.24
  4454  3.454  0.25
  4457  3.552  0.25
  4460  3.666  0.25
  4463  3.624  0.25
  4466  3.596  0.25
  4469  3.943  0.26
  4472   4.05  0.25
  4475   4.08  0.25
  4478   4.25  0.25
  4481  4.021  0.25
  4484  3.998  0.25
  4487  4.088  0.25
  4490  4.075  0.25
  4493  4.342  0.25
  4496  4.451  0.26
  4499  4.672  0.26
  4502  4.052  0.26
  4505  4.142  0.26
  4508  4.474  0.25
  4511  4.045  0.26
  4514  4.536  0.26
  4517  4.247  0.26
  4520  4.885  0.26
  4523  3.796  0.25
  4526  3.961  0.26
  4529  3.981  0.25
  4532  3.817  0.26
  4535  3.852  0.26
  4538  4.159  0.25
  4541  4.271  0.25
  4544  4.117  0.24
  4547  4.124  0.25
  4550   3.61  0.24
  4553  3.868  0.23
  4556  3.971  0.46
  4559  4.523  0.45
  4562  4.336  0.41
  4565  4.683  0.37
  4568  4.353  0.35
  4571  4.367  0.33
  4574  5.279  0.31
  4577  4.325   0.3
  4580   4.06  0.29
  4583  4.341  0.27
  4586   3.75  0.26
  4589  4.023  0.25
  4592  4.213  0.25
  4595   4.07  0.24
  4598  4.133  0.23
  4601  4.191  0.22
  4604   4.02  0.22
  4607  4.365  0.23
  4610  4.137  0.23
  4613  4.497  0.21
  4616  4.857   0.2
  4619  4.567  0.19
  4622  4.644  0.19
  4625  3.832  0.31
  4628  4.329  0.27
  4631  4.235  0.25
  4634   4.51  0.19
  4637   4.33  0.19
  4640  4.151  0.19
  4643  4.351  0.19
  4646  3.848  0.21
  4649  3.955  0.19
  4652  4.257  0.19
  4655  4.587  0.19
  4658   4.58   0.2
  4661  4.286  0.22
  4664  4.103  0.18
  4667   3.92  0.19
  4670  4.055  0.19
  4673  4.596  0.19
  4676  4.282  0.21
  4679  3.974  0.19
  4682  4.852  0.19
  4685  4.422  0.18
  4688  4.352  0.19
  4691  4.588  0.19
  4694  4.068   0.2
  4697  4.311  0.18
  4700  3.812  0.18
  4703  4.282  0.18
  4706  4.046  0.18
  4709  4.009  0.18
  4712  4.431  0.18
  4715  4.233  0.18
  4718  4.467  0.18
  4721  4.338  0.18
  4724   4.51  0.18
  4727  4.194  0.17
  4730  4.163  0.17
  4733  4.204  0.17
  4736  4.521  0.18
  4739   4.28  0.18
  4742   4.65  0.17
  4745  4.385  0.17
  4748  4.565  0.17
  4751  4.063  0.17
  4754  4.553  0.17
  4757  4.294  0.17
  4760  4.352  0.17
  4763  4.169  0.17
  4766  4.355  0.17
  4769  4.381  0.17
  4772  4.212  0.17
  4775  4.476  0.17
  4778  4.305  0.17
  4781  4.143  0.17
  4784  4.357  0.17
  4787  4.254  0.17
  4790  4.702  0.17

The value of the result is 2.85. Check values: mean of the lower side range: 4.42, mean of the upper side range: 4.39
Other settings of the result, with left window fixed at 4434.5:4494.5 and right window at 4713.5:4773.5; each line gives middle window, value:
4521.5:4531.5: 0.3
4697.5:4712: 0.6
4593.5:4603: 0.0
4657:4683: -0.2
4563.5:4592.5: -1.7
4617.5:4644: -0.9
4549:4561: 0.2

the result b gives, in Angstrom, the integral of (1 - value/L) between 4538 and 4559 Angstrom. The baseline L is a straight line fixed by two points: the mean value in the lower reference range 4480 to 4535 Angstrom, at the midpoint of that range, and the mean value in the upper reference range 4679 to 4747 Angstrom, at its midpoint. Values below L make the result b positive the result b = 0.9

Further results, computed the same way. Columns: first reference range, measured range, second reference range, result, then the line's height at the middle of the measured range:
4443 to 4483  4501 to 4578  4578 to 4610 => -3.9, 4.02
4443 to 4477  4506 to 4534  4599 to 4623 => -0.9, 4.06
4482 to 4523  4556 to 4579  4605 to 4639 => -0.9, 4.34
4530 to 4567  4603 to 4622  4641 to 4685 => -1.1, 4.2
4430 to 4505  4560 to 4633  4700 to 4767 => -3.1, 4.15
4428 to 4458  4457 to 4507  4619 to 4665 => -1.1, 3.97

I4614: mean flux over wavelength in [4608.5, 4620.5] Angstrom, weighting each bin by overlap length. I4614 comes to 4.51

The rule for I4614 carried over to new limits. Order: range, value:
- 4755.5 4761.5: 4.32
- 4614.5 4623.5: 4.69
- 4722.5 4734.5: 4.27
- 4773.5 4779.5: 4.39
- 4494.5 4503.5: 4.39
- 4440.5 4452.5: 4.05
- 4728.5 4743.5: 4.36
